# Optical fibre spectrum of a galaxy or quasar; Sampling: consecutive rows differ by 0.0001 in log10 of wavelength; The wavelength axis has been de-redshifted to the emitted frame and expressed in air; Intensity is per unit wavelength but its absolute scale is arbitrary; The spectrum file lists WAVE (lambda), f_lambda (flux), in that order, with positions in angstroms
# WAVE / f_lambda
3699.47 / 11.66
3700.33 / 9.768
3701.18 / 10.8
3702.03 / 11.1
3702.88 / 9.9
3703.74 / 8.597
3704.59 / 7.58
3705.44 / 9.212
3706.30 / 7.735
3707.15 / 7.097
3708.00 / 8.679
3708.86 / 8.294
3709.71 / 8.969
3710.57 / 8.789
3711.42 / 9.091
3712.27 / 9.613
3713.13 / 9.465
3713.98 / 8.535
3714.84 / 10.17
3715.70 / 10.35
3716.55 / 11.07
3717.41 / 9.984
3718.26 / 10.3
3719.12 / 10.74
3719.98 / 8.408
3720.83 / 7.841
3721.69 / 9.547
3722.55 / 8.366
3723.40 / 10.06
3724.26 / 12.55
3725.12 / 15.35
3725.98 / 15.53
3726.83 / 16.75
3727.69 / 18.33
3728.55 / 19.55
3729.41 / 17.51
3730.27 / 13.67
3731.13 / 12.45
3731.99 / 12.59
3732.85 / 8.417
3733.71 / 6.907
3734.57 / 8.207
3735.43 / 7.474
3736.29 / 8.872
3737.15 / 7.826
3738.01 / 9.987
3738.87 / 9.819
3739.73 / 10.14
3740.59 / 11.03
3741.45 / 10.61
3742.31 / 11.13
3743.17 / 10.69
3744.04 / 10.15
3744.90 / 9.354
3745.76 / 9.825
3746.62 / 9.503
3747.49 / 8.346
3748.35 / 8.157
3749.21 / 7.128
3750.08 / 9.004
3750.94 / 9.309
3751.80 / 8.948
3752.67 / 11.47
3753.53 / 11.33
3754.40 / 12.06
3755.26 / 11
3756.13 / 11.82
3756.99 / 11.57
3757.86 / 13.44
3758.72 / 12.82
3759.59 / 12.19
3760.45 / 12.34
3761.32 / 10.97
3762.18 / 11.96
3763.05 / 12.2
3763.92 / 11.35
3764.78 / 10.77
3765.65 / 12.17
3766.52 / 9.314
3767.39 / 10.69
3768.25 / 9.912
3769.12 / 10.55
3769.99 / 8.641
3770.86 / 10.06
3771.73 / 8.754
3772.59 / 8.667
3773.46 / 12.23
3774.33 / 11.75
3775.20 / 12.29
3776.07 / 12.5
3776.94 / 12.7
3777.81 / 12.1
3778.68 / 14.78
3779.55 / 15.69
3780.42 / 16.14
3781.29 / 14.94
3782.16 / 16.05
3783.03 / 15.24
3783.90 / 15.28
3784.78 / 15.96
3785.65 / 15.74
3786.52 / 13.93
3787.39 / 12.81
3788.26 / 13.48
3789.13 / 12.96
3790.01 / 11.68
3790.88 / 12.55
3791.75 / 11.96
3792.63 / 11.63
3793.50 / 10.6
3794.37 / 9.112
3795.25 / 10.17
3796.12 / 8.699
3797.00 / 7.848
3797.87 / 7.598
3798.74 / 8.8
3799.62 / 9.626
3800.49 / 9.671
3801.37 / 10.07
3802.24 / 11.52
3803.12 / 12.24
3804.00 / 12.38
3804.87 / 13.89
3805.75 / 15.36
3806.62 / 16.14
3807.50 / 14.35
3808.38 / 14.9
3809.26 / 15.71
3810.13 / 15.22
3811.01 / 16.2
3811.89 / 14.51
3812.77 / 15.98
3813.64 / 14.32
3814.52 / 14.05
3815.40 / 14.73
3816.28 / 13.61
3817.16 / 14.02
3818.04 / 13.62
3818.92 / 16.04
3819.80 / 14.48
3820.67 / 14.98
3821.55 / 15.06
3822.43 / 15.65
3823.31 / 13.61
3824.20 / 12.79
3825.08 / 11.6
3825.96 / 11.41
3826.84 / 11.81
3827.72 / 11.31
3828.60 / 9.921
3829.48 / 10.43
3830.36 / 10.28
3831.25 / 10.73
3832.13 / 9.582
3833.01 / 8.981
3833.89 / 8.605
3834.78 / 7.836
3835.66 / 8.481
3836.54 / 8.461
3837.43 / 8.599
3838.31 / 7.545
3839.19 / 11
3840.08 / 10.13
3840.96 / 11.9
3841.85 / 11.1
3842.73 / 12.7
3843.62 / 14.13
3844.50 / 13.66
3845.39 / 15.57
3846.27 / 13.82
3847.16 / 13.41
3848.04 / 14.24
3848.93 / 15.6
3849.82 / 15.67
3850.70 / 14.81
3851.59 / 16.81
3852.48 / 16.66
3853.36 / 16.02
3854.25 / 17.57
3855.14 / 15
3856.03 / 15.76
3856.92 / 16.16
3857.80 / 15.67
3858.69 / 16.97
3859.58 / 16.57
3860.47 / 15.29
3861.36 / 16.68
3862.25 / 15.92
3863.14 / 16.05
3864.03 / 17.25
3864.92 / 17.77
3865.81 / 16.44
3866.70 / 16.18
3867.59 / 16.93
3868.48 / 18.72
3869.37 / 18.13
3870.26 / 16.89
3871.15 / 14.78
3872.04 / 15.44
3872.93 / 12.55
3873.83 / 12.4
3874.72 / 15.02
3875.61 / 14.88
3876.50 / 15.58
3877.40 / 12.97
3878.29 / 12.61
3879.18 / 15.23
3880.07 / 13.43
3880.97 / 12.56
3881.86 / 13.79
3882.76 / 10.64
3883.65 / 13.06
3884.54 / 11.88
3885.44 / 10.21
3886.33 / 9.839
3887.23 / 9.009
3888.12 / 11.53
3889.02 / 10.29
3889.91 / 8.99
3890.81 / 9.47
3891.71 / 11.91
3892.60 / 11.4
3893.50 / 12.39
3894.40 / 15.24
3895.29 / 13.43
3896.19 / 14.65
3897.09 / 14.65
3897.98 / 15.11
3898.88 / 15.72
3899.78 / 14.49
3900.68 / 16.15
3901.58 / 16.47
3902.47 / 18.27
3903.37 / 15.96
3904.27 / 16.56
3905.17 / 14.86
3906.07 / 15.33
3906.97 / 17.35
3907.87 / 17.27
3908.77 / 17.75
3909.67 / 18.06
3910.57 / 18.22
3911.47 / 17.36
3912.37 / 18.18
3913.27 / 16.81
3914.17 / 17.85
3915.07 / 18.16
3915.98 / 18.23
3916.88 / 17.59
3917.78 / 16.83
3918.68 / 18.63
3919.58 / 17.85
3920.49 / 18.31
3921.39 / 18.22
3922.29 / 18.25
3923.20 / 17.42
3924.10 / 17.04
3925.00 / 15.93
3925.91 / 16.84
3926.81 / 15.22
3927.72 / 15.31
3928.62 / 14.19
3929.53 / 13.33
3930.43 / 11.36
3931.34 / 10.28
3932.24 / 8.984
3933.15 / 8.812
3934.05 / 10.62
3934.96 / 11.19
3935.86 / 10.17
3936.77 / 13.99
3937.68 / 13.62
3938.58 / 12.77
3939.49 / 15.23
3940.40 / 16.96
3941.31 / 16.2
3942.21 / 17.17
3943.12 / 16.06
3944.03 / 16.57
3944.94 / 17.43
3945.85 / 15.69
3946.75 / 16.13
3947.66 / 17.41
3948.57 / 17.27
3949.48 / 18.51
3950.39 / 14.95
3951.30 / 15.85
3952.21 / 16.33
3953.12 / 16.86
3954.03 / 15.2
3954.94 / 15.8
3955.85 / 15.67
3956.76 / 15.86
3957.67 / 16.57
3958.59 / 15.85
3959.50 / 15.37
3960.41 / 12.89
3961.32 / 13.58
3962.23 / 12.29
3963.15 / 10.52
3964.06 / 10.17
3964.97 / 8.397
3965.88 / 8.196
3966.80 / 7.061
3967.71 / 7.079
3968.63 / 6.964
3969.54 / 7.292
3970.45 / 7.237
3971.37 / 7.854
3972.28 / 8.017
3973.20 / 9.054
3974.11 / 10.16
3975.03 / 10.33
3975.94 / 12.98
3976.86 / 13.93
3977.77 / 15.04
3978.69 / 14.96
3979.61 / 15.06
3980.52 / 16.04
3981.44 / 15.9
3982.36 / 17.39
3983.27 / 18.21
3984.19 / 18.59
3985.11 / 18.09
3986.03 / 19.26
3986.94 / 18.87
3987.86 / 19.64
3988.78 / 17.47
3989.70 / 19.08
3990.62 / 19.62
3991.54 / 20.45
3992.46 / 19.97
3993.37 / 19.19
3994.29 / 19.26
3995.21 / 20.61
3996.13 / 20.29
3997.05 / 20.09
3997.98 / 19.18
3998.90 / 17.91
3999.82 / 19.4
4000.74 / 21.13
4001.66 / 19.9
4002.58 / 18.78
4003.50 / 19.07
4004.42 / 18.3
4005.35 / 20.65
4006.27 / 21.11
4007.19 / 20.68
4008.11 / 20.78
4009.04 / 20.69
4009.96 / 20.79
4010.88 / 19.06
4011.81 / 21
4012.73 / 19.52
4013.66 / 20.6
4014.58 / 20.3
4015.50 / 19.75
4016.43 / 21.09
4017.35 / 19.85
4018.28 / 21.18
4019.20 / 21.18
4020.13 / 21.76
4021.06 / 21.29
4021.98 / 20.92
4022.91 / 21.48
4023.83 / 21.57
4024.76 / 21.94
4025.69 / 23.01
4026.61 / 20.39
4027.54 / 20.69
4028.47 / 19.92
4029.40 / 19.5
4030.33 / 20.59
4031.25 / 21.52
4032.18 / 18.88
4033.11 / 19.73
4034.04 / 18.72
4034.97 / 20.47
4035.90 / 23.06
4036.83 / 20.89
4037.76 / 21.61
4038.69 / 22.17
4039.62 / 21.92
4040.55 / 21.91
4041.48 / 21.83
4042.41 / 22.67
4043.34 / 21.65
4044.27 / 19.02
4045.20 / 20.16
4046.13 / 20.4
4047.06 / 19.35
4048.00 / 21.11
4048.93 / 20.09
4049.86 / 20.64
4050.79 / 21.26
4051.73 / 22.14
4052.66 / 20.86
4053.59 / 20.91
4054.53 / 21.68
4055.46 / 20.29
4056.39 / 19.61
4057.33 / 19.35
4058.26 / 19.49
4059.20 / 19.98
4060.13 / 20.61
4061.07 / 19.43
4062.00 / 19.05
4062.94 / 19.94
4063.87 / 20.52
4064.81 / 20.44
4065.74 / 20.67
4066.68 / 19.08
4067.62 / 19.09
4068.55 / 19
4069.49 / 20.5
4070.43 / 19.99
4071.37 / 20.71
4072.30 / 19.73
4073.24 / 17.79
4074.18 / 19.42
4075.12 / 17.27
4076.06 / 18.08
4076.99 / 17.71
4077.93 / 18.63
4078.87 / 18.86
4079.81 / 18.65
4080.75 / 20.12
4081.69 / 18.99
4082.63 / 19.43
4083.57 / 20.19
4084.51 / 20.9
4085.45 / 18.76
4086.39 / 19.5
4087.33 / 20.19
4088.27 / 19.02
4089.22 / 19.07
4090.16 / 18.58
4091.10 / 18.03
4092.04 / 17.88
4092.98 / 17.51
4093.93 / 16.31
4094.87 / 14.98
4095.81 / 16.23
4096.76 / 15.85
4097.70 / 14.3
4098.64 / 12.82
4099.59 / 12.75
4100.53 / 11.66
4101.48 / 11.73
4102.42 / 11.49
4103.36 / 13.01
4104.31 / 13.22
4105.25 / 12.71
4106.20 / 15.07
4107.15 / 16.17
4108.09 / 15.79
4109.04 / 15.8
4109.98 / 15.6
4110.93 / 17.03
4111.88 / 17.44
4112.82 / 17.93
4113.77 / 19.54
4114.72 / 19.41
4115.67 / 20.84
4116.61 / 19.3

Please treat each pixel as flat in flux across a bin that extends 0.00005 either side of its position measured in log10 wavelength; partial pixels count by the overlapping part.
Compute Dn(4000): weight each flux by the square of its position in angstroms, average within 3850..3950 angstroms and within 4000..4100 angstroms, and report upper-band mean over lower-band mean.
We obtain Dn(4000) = 1.41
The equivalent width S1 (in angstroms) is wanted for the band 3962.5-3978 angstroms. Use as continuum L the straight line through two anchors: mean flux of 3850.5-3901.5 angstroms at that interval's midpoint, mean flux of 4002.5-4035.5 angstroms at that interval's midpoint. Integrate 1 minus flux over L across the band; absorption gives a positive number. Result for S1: 7.6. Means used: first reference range 14.4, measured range 9.38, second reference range 20.5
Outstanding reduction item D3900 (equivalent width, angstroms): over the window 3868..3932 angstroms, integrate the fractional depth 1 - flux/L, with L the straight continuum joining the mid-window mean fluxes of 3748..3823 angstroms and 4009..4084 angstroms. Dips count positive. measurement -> 3.9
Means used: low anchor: 12.4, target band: 14.9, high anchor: 20.3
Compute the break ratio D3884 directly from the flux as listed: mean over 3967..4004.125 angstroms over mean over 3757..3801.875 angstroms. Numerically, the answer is 1.3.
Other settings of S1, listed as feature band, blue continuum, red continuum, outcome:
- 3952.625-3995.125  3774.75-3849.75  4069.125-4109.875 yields 2.7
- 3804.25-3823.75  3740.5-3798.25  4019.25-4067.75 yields -2.8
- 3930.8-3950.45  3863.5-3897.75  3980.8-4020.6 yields 2.8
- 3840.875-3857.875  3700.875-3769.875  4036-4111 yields -2.0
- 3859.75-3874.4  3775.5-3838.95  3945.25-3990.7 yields -3.3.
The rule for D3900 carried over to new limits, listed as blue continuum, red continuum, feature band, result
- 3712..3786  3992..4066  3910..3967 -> 7.9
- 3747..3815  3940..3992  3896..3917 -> -4.6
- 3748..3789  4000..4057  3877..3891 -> 3.7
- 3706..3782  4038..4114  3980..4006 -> -3.8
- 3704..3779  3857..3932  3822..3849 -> 4.1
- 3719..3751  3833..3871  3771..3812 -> -0.5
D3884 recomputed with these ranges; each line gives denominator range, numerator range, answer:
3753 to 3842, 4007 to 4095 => 1.66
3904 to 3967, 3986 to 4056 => 1.35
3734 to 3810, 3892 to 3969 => 1.31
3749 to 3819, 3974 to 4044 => 1.59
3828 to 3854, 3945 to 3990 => 1.17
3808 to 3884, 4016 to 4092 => 1.46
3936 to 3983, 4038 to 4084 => 1.48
